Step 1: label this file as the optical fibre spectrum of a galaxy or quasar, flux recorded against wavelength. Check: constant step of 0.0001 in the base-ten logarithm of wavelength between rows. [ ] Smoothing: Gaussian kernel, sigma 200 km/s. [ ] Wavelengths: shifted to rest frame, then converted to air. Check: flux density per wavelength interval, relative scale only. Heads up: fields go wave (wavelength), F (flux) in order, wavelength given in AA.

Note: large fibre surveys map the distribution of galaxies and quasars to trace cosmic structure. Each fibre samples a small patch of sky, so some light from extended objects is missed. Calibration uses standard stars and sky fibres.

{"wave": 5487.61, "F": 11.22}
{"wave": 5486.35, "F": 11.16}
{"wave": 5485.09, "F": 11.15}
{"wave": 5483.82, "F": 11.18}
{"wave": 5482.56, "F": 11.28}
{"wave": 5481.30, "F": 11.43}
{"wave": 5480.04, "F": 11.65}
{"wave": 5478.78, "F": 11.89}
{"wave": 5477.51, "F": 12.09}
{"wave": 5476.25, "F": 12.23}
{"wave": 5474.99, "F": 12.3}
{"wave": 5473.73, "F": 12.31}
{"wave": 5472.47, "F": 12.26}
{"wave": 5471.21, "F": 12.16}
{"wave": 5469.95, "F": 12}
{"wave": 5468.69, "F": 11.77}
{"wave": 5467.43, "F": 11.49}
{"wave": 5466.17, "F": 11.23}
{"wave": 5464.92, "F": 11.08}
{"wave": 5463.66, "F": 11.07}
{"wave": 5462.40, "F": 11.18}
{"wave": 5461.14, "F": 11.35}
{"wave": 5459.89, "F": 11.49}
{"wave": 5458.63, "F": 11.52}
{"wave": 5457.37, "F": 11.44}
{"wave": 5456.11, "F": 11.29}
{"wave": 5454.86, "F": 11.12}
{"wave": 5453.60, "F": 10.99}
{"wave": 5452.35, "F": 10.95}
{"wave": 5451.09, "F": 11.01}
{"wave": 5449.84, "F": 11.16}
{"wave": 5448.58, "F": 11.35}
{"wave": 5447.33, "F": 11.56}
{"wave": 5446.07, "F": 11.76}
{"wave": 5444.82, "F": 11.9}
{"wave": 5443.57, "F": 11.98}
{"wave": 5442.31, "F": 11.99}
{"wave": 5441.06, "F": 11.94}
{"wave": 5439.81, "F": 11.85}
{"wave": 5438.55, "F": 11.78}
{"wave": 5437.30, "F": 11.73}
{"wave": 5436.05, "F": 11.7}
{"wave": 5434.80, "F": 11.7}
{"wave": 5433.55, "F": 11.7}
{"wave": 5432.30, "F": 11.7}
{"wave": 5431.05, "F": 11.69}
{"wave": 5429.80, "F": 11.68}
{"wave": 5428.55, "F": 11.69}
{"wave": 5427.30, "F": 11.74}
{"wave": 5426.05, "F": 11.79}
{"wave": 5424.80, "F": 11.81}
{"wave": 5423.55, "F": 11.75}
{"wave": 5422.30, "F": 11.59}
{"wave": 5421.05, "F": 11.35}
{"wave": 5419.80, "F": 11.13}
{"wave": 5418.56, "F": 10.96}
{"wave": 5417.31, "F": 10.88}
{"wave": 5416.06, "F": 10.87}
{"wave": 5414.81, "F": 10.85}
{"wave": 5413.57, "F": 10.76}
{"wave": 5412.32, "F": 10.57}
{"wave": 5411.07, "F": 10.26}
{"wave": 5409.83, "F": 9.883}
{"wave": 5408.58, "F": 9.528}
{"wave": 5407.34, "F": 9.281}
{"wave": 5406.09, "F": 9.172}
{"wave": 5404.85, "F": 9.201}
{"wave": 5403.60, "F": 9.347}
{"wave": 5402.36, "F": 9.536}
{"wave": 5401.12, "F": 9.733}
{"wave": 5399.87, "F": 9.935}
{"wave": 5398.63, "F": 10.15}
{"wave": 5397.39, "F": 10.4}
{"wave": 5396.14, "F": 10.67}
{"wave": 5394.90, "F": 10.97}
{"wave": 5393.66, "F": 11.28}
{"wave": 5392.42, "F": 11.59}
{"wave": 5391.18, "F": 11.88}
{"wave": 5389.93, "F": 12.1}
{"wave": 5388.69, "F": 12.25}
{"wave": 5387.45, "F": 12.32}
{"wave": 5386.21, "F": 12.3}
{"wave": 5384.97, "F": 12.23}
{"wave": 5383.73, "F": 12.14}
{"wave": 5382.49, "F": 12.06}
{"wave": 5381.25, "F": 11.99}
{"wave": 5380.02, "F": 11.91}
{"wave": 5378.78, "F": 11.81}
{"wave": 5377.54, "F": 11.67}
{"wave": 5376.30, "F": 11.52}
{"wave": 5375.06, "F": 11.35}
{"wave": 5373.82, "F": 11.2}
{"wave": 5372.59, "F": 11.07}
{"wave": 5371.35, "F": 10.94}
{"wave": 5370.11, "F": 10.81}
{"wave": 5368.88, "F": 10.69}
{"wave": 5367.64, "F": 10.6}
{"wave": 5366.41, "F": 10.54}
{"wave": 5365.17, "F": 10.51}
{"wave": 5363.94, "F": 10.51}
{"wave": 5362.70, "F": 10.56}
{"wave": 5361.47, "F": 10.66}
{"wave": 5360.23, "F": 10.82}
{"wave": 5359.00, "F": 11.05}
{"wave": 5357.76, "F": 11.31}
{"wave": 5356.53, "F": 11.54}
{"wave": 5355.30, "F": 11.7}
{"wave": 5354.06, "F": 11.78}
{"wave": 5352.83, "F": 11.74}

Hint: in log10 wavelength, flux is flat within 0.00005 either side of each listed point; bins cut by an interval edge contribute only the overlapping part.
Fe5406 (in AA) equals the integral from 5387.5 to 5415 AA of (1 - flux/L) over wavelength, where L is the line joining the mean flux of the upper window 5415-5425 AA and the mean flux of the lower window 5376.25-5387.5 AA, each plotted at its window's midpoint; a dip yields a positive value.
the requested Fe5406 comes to 2.8 AA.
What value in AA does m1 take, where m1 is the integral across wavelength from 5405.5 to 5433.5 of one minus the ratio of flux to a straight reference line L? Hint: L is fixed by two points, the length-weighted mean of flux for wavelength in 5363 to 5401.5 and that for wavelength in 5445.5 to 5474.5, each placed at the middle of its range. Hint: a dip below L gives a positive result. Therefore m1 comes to 0.96 AA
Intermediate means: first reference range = 11.3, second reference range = 11.5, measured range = 11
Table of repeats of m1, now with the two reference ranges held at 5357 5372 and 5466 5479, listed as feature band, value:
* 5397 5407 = 1.37 AA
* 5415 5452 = -0.05 AA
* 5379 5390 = -1.15 AA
